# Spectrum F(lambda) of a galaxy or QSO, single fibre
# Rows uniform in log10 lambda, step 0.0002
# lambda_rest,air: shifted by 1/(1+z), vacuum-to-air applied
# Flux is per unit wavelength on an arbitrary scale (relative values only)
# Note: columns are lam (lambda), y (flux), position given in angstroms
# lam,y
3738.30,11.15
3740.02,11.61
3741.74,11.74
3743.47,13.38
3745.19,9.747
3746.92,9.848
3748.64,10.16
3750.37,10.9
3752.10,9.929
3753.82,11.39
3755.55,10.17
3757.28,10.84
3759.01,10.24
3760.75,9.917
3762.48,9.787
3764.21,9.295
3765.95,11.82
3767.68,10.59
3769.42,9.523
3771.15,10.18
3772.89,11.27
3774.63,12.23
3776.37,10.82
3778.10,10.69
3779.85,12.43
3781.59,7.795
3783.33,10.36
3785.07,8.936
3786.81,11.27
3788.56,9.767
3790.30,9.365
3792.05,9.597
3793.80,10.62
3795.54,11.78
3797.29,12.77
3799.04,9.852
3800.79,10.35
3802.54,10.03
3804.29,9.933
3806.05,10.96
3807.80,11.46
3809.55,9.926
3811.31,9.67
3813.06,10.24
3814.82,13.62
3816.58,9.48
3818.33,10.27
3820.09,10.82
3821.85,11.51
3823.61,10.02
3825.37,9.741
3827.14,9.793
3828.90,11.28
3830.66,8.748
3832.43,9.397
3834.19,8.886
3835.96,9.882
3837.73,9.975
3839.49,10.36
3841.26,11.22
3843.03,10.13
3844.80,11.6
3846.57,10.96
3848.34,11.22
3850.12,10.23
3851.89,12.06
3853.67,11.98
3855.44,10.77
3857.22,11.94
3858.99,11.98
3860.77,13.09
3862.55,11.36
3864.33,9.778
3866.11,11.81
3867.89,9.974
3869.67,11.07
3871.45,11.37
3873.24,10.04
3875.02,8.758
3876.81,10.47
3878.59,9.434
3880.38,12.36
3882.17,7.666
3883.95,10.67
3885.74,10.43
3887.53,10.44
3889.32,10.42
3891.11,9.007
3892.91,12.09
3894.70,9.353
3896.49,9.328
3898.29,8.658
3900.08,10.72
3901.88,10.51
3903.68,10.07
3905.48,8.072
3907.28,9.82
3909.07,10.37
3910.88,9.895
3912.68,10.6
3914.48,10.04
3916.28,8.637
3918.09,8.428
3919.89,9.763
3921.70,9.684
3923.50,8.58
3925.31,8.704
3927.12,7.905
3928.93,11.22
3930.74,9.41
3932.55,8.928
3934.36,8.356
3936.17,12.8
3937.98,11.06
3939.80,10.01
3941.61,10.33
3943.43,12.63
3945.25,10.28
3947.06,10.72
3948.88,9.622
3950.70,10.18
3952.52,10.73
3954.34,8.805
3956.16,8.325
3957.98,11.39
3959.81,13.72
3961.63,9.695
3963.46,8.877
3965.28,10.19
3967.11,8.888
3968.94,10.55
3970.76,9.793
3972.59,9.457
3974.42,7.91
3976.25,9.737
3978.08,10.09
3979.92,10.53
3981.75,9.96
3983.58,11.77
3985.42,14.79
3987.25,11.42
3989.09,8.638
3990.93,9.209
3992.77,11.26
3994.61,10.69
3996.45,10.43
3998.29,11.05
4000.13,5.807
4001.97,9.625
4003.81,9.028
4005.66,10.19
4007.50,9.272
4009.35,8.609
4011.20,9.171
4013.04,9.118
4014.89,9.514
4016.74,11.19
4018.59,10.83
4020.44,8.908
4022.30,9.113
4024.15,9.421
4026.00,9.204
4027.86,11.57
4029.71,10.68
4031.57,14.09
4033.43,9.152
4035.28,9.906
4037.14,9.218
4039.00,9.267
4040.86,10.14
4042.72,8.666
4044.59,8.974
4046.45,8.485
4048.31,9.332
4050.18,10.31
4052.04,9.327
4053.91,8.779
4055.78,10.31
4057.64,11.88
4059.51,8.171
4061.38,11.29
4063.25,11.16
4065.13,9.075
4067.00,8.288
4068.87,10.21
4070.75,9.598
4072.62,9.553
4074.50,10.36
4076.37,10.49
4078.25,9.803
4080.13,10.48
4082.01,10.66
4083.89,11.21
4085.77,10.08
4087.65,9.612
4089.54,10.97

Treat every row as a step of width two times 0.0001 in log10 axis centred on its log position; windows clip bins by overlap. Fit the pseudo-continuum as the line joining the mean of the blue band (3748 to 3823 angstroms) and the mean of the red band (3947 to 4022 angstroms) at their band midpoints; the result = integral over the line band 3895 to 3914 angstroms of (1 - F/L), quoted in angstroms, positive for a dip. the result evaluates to 0.7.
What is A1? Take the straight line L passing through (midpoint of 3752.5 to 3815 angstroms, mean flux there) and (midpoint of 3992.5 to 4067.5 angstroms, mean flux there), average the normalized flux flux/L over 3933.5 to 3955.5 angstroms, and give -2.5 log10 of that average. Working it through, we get -0.04 mag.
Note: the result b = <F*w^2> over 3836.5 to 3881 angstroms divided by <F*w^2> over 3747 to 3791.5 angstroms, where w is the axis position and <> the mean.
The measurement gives 1.11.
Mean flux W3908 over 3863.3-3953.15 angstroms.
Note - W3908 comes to 10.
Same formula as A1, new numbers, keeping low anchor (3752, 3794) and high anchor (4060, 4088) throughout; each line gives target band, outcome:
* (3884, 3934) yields 0.062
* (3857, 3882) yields -0.058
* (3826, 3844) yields 0.036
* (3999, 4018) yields 0.107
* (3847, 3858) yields -0.105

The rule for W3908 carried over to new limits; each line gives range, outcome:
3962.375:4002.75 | 10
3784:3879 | 10.6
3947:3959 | 9.94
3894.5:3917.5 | 9.69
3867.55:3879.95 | 10.2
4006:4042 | 9.91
